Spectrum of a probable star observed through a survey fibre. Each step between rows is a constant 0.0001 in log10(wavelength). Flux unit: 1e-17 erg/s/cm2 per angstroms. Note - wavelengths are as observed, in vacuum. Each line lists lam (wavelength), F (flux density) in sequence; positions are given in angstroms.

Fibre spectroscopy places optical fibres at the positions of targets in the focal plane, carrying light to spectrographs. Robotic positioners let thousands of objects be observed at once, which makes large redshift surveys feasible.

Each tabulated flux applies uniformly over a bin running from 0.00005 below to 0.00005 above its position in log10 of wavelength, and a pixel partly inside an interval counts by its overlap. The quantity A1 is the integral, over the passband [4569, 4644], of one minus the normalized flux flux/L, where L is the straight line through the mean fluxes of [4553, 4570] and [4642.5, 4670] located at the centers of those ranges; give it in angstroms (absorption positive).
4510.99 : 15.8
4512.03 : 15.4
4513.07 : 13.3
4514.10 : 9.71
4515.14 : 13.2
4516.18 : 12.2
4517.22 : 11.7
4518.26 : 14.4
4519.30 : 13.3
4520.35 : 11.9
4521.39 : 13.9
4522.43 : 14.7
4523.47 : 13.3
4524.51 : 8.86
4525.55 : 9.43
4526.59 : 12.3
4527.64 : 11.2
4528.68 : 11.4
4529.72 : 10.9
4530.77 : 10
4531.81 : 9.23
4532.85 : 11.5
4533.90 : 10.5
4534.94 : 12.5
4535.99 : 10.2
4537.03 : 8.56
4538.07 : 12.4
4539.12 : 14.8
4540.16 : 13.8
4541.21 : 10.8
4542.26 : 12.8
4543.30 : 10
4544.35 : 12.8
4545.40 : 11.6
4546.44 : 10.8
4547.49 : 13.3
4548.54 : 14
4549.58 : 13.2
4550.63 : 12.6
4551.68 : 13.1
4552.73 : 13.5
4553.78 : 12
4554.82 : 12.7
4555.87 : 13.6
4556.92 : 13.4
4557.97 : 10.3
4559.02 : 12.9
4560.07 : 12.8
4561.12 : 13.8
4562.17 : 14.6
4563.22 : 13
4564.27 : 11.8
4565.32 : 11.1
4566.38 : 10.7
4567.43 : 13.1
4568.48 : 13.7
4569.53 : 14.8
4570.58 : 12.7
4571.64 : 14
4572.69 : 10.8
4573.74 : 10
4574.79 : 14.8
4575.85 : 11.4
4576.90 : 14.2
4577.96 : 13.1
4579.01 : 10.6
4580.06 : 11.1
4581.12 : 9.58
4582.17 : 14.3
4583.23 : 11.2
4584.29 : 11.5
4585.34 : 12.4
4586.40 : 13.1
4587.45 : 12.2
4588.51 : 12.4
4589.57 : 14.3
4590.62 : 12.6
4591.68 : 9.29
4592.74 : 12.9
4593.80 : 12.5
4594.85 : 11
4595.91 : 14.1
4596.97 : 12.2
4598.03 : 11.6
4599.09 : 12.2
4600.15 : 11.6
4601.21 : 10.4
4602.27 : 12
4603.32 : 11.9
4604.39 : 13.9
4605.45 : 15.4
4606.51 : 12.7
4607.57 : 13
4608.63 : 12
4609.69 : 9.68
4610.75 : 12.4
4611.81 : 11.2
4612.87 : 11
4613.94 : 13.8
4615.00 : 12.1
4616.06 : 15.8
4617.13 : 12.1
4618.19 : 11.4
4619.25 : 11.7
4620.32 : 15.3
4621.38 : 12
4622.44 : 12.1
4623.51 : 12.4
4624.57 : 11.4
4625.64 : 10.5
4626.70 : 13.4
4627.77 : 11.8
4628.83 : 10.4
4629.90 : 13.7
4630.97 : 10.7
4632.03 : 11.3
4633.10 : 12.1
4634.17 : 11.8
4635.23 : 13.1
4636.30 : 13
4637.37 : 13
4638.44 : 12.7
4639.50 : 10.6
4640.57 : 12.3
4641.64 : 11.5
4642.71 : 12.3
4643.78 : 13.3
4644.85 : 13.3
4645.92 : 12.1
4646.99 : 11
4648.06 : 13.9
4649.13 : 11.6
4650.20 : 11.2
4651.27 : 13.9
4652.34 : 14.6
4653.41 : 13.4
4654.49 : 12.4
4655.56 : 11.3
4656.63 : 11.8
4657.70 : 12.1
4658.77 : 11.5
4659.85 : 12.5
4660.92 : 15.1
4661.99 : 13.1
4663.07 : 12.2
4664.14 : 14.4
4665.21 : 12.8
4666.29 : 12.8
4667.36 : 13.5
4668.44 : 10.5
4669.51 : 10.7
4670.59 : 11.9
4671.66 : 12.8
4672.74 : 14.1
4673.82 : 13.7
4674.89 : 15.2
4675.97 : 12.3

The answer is 2.47 angstroms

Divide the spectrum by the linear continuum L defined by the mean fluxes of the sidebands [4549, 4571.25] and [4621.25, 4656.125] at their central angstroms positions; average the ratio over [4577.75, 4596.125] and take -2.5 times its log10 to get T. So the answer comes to 0.05 mag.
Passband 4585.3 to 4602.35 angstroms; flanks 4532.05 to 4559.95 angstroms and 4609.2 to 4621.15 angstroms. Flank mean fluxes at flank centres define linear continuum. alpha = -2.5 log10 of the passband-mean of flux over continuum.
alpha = 0.016 mag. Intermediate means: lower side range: 12.2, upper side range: 12.4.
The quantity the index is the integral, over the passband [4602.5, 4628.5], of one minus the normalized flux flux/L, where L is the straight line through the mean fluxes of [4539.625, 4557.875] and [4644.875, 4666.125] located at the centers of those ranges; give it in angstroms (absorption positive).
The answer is 0.4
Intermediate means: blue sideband 12.5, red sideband 12.7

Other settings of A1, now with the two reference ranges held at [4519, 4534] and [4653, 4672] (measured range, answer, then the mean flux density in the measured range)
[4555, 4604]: -2.0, 12.3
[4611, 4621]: -0.5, 12.7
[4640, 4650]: 0.0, 12.3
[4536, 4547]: -0.2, 11.8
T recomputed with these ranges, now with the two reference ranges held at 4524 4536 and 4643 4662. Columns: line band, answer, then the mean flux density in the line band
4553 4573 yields -0.14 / 12.8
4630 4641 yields 0.02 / 12.1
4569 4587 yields -0.08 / 12.3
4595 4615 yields -0.03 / 12.3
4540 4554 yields -0.14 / 12.4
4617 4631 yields 0.01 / 12.1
